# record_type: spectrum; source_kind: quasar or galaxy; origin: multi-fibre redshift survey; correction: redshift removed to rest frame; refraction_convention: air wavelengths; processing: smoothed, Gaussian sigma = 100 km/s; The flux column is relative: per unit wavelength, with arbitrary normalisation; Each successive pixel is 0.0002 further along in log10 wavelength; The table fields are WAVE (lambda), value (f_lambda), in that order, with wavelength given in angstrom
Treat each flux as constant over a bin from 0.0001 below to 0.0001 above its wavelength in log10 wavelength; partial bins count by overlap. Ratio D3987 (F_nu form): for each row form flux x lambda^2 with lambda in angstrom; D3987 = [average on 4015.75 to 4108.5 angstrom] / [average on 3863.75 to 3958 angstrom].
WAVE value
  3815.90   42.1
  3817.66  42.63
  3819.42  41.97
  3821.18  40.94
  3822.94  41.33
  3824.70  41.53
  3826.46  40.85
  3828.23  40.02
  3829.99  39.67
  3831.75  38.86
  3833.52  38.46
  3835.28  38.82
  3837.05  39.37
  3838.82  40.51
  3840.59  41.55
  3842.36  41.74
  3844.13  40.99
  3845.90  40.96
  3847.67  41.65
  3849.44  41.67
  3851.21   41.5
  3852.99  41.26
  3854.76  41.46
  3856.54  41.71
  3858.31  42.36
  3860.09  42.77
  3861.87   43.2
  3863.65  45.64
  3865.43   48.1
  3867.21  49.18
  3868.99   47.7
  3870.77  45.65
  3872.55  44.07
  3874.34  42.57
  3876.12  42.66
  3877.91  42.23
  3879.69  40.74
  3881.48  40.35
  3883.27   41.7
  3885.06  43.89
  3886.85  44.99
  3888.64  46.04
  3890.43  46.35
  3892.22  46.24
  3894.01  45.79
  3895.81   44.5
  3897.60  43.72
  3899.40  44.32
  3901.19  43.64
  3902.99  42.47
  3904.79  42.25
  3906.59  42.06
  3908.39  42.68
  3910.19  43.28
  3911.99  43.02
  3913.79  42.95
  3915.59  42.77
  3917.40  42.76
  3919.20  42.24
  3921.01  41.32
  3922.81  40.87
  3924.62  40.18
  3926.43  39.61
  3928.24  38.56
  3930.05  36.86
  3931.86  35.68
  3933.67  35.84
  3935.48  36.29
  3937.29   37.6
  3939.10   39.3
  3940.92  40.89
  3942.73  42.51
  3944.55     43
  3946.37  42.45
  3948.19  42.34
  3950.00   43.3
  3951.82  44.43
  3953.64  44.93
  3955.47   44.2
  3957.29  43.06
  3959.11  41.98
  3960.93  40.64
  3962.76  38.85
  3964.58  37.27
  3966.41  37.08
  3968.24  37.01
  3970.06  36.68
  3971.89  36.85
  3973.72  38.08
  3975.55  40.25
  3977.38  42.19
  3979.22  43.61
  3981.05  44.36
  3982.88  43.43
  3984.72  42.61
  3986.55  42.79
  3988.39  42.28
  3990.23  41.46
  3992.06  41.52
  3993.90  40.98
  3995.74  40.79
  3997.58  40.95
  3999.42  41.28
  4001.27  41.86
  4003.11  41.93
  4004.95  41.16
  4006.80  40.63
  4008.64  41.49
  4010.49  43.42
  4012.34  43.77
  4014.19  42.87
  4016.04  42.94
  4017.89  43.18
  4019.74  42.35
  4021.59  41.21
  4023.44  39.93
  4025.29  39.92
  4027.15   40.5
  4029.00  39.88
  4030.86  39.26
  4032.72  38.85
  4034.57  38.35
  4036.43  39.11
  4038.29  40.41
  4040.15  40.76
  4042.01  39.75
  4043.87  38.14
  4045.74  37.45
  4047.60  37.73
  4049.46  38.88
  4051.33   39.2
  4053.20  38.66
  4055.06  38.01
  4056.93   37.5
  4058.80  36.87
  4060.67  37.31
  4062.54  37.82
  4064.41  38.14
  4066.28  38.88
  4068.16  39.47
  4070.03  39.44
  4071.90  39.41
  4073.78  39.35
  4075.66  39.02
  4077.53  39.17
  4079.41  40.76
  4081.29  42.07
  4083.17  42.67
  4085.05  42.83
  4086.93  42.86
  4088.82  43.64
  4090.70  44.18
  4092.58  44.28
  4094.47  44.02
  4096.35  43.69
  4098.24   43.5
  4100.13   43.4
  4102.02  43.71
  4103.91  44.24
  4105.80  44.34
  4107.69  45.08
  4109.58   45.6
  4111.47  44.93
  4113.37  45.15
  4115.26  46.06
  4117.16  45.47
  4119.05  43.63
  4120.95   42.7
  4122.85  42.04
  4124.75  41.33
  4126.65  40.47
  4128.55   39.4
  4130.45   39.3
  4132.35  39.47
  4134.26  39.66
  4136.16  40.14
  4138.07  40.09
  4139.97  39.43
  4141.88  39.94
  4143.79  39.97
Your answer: 1.03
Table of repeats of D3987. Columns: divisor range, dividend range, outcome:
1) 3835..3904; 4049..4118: 1.07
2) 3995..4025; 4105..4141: 1.07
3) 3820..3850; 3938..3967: 1.09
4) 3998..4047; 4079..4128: 1.11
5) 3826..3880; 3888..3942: 1.02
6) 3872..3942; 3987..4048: 1.03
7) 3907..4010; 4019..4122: 1.06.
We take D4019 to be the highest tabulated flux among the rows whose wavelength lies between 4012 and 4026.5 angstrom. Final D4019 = 43.77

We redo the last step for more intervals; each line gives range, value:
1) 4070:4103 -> 44.28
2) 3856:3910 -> 49.18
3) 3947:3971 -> 44.93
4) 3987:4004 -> 42.28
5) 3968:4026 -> 44.36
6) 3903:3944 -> 43.28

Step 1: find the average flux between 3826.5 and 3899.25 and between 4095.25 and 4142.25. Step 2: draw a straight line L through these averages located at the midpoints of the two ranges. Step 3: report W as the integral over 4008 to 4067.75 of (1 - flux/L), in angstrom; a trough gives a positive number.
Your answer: 4.0 angstrom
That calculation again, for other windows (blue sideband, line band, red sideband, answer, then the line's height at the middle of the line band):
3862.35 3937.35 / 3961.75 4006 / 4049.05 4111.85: 1.4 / 42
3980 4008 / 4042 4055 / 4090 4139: 1.2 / 42.3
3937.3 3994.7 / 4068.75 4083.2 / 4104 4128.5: 1.0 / 43.1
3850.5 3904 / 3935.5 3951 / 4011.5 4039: 0.5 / 42.5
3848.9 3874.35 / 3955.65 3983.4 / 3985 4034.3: 1.3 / 42.1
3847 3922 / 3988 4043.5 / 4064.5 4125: 2.5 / 43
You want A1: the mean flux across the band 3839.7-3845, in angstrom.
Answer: 41.4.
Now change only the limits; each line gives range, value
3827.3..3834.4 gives 39.3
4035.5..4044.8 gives 39.6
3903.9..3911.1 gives 42.6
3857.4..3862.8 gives 42.8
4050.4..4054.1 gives 38.9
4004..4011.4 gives 41.7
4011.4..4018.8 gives 43.2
